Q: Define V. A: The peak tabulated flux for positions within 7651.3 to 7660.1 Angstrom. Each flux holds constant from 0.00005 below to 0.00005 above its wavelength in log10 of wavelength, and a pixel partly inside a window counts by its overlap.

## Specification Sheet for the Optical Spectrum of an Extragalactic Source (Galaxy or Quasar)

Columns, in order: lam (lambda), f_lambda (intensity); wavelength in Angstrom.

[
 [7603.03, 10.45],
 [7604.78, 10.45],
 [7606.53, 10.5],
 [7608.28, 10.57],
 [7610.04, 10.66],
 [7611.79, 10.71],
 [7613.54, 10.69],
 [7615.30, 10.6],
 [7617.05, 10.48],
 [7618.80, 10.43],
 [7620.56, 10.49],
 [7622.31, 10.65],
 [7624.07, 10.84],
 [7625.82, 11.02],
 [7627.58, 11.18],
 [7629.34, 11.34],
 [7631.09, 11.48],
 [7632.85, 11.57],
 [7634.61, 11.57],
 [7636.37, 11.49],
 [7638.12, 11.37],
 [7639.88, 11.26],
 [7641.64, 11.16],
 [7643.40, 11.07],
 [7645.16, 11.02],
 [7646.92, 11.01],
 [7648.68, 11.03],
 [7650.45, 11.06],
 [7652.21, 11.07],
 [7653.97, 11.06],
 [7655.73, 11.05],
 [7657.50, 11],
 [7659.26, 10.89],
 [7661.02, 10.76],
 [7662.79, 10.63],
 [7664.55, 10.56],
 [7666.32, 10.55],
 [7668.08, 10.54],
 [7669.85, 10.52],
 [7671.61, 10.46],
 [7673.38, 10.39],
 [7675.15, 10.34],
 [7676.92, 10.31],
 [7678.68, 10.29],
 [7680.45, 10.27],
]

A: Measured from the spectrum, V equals 11.07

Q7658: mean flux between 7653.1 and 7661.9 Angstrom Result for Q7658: 11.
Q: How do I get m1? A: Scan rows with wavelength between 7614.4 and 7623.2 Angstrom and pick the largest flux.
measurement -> 10.65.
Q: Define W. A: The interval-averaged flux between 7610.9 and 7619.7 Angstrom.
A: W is 10.6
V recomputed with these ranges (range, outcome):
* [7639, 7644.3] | 11.26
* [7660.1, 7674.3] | 10.76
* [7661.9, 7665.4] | 10.63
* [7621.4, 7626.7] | 11.02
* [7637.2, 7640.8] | 11.37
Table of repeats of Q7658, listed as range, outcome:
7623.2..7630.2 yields 11.1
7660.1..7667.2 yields 10.6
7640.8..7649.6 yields 11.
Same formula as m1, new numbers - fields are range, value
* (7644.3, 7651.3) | 11.06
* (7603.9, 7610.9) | 10.66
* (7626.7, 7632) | 11.48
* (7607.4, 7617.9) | 10.71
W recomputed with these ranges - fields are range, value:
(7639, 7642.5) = 11.2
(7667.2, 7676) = 10.4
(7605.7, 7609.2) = 10.5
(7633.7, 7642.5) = 11.4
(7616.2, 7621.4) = 10.5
